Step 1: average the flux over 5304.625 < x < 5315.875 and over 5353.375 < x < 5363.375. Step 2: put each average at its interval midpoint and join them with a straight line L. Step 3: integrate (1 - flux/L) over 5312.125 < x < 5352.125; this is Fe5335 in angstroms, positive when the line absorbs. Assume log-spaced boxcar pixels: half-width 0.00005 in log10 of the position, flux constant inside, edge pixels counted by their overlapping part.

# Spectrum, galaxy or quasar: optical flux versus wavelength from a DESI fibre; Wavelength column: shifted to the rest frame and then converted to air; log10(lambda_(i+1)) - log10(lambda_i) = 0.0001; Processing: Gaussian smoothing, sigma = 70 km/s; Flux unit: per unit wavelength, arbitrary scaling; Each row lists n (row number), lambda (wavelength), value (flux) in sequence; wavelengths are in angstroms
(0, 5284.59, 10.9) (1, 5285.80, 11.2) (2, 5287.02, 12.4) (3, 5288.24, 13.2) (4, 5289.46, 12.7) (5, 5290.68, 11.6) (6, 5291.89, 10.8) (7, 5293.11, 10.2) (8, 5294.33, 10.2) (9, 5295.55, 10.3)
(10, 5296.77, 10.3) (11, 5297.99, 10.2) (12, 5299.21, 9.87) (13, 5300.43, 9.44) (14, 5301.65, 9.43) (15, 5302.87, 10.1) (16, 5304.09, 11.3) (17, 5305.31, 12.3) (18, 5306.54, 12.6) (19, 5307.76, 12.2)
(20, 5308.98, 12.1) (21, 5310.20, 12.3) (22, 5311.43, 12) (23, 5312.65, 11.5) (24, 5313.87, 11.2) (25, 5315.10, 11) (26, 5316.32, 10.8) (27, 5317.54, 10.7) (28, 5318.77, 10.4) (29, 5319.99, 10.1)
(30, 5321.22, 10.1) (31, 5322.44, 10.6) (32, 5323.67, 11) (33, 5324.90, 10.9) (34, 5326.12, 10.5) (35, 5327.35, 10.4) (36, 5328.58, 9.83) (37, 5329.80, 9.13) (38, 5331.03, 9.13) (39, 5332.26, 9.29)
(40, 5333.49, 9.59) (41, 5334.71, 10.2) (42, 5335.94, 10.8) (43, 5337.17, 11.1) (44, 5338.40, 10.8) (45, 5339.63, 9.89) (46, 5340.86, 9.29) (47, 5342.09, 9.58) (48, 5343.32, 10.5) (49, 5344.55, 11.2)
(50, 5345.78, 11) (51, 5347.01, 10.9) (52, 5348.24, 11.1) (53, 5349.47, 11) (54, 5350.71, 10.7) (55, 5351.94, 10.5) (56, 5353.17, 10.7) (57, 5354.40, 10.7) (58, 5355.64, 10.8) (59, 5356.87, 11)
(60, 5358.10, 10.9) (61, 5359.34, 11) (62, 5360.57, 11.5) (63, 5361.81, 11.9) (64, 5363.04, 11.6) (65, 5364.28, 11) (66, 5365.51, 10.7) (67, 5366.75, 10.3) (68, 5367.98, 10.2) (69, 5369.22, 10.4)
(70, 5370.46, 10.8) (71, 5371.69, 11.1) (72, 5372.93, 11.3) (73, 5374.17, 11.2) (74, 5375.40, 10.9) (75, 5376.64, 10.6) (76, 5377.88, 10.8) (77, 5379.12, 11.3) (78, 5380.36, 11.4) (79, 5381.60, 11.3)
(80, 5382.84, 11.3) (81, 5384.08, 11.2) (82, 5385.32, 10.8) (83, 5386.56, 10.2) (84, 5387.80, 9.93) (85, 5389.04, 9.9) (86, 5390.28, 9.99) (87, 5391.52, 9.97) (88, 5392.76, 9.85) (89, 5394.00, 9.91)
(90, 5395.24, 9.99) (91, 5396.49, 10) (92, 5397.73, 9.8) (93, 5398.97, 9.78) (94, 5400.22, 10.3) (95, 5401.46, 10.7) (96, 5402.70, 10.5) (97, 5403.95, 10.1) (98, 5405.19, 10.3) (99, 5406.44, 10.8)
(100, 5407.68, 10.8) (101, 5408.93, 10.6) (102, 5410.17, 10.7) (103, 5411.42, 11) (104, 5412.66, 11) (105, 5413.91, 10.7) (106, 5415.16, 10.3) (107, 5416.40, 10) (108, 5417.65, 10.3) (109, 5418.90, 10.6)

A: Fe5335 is 3.8 angstroms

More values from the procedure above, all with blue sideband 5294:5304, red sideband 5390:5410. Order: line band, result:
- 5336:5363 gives -1.7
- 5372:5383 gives -1.0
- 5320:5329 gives -0.3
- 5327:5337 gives 0.3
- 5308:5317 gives -1.3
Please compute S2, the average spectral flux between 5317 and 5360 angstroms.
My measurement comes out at 10.4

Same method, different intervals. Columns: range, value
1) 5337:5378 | 10.8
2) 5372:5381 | 11.1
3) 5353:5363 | 11.1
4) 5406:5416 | 10.7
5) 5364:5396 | 10.6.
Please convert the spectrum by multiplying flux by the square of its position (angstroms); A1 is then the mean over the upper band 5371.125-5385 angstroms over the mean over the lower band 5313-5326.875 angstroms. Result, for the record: 1.06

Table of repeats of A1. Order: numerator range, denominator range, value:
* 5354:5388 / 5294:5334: 1.05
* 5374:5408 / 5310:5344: 1.03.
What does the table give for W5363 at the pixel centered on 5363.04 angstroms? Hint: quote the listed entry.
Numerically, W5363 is 11.6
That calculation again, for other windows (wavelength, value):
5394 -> 9.91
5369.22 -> 10.4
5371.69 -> 11.1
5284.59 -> 10.9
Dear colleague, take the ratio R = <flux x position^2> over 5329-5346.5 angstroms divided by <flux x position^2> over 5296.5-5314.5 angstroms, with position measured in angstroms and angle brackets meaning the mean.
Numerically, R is 0.92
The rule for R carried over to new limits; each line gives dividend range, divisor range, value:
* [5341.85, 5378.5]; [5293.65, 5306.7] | 1.06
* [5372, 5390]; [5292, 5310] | 1.04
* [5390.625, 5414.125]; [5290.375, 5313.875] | 0.98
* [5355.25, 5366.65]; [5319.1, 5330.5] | 1.10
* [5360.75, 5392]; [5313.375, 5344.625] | 1.07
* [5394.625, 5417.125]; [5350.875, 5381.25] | 0.97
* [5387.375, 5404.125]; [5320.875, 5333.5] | 1.03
